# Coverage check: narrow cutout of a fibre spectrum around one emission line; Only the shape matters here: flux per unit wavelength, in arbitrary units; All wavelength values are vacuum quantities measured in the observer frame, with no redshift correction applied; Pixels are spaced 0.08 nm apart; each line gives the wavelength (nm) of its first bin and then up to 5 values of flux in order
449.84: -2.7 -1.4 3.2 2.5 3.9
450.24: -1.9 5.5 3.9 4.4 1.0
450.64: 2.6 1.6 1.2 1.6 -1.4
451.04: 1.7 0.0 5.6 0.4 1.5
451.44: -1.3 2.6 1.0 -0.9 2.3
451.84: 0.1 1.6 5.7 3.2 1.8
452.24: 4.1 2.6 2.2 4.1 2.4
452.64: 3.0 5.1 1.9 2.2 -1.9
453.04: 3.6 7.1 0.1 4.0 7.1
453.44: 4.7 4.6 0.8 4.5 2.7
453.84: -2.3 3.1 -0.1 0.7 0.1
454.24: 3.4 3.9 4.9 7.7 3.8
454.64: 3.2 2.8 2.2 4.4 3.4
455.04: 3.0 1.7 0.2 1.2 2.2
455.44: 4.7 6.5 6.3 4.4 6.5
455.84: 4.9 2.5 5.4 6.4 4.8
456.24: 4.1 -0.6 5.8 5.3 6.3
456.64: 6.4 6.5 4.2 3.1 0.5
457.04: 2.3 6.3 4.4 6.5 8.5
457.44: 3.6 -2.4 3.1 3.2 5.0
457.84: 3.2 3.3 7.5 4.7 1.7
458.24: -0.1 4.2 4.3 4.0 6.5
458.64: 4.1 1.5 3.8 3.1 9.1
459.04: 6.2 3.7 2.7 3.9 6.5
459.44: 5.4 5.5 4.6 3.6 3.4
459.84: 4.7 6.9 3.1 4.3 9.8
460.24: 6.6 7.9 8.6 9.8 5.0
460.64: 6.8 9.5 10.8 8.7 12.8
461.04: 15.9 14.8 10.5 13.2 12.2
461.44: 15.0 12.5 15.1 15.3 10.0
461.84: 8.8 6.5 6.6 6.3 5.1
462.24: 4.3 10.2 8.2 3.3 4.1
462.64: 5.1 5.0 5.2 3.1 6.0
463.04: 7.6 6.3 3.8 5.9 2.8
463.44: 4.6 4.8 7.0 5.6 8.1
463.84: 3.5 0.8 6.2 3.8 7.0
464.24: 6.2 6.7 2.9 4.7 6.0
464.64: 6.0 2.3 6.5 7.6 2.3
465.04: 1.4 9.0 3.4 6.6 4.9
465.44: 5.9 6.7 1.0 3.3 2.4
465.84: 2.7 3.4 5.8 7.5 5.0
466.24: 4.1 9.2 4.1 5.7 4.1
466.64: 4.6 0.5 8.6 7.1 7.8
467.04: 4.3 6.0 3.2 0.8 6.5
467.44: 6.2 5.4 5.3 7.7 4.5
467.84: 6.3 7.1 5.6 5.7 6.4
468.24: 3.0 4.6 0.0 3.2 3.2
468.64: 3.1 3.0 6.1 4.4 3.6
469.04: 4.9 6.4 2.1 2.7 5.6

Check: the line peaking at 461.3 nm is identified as Lyman alpha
